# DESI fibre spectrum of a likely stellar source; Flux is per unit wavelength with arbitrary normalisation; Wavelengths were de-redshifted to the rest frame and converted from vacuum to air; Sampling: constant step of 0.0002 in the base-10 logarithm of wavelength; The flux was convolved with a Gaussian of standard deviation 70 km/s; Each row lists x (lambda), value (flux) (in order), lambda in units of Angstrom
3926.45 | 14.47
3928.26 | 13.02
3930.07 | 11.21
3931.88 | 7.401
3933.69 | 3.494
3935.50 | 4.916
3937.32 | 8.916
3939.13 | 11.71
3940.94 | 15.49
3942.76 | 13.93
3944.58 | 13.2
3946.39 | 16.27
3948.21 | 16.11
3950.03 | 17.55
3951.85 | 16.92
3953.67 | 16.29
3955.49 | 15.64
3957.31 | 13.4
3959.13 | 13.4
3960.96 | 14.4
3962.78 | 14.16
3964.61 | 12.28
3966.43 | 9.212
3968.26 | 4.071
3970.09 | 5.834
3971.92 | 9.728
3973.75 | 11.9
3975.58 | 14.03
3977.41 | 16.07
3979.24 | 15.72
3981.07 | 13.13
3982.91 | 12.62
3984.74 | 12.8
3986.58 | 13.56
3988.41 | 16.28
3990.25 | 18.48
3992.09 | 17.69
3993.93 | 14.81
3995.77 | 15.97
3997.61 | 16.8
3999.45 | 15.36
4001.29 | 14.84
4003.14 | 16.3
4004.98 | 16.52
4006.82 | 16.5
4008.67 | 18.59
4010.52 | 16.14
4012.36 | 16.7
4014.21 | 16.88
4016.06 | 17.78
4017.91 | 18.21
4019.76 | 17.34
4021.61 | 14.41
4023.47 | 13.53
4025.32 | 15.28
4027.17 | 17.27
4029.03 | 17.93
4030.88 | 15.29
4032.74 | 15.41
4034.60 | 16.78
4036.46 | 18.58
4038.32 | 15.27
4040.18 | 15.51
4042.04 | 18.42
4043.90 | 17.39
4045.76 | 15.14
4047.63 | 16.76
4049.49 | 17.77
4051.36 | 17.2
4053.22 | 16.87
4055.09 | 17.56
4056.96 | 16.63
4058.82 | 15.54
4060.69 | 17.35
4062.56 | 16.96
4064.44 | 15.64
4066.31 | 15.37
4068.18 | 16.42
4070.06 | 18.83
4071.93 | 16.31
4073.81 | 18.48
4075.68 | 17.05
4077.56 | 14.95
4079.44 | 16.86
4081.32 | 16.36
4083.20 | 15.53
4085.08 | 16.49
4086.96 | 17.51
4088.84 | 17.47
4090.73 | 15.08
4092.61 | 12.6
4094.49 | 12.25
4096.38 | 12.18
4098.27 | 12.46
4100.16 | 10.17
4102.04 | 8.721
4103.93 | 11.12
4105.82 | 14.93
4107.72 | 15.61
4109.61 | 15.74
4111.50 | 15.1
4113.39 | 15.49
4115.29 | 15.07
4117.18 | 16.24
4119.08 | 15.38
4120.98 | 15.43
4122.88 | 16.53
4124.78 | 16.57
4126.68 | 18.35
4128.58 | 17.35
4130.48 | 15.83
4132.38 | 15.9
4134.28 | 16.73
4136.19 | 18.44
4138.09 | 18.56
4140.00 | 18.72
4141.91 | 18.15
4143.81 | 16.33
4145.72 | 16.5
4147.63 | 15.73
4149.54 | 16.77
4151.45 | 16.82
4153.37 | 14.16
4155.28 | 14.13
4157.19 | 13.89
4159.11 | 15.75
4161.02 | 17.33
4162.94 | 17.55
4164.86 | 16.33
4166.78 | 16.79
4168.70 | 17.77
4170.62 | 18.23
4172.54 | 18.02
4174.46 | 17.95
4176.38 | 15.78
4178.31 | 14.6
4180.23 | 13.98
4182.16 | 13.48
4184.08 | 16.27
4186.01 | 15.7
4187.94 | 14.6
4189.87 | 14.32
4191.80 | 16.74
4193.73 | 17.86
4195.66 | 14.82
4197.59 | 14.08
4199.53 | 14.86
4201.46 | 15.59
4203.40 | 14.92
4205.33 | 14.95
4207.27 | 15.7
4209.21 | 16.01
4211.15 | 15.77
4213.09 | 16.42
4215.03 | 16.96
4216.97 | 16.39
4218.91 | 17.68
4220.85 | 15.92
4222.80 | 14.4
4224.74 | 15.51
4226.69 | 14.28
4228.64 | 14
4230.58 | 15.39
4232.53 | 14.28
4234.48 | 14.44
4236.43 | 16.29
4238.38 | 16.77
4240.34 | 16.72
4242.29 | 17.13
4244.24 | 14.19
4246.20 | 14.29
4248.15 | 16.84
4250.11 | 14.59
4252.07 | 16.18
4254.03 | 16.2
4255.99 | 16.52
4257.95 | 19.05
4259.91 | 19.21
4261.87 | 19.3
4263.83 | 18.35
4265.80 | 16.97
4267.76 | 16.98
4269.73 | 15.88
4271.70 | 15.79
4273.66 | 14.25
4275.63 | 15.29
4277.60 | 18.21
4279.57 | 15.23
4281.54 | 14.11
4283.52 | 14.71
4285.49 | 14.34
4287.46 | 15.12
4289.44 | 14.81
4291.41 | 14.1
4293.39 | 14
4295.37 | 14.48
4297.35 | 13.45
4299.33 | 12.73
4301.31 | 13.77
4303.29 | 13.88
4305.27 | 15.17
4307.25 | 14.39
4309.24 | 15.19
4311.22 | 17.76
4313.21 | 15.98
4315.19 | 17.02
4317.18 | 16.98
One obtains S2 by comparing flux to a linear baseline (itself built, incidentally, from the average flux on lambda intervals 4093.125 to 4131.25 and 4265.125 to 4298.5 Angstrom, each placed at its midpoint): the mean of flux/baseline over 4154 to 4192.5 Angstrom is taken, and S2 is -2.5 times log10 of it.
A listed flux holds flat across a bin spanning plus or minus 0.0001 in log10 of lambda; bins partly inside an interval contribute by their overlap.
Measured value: -0.09 mag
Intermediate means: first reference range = 14.5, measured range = 15.9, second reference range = 15.1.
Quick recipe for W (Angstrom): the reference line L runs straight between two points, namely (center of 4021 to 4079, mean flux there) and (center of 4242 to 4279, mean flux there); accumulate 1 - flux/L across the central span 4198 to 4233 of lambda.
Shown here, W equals 2.25 Angstrom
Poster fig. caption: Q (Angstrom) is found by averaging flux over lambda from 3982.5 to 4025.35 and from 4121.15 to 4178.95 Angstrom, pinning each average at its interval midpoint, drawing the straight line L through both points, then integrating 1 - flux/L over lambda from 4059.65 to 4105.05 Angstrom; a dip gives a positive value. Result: 3.6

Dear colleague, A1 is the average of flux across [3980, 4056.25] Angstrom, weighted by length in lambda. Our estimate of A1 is 16.2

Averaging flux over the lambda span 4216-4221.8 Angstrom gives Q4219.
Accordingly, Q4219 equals 16.7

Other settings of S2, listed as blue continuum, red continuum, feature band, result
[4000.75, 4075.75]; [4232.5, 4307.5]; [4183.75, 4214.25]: 0.03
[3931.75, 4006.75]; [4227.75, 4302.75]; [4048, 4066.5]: -0.19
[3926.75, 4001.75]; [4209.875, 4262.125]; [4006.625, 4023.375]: -0.22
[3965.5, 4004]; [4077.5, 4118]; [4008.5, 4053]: -0.19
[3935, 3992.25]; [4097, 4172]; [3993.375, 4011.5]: -0.17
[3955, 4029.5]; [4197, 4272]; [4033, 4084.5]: -0.11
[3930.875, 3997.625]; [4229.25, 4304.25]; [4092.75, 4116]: 0.08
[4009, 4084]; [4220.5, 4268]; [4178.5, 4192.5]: 0.09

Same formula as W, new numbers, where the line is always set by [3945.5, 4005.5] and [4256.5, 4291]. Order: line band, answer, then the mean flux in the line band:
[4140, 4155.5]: -0.94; 16.3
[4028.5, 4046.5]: -2.40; 16.6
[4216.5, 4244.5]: 0.71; 15.6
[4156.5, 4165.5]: -0.43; 16.2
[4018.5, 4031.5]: -1.27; 15.9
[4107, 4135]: -1.62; 16.1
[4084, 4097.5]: 0.19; 14.8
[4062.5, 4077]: -1.94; 16.8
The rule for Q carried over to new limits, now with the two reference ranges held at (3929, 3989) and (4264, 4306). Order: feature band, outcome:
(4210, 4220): -1.52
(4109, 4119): -1.36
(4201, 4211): -0.76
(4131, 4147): -4.03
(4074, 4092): -3.98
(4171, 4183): -1.39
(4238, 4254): -1.25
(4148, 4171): -3.64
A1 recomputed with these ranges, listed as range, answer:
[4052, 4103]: 15.5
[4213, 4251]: 15.6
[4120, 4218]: 16.2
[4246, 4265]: 17.2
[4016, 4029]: 16.3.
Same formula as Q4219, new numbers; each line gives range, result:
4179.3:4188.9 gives 14.8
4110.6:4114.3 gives 15.3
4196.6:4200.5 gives 14.5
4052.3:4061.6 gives 16.8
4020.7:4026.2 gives 14.4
